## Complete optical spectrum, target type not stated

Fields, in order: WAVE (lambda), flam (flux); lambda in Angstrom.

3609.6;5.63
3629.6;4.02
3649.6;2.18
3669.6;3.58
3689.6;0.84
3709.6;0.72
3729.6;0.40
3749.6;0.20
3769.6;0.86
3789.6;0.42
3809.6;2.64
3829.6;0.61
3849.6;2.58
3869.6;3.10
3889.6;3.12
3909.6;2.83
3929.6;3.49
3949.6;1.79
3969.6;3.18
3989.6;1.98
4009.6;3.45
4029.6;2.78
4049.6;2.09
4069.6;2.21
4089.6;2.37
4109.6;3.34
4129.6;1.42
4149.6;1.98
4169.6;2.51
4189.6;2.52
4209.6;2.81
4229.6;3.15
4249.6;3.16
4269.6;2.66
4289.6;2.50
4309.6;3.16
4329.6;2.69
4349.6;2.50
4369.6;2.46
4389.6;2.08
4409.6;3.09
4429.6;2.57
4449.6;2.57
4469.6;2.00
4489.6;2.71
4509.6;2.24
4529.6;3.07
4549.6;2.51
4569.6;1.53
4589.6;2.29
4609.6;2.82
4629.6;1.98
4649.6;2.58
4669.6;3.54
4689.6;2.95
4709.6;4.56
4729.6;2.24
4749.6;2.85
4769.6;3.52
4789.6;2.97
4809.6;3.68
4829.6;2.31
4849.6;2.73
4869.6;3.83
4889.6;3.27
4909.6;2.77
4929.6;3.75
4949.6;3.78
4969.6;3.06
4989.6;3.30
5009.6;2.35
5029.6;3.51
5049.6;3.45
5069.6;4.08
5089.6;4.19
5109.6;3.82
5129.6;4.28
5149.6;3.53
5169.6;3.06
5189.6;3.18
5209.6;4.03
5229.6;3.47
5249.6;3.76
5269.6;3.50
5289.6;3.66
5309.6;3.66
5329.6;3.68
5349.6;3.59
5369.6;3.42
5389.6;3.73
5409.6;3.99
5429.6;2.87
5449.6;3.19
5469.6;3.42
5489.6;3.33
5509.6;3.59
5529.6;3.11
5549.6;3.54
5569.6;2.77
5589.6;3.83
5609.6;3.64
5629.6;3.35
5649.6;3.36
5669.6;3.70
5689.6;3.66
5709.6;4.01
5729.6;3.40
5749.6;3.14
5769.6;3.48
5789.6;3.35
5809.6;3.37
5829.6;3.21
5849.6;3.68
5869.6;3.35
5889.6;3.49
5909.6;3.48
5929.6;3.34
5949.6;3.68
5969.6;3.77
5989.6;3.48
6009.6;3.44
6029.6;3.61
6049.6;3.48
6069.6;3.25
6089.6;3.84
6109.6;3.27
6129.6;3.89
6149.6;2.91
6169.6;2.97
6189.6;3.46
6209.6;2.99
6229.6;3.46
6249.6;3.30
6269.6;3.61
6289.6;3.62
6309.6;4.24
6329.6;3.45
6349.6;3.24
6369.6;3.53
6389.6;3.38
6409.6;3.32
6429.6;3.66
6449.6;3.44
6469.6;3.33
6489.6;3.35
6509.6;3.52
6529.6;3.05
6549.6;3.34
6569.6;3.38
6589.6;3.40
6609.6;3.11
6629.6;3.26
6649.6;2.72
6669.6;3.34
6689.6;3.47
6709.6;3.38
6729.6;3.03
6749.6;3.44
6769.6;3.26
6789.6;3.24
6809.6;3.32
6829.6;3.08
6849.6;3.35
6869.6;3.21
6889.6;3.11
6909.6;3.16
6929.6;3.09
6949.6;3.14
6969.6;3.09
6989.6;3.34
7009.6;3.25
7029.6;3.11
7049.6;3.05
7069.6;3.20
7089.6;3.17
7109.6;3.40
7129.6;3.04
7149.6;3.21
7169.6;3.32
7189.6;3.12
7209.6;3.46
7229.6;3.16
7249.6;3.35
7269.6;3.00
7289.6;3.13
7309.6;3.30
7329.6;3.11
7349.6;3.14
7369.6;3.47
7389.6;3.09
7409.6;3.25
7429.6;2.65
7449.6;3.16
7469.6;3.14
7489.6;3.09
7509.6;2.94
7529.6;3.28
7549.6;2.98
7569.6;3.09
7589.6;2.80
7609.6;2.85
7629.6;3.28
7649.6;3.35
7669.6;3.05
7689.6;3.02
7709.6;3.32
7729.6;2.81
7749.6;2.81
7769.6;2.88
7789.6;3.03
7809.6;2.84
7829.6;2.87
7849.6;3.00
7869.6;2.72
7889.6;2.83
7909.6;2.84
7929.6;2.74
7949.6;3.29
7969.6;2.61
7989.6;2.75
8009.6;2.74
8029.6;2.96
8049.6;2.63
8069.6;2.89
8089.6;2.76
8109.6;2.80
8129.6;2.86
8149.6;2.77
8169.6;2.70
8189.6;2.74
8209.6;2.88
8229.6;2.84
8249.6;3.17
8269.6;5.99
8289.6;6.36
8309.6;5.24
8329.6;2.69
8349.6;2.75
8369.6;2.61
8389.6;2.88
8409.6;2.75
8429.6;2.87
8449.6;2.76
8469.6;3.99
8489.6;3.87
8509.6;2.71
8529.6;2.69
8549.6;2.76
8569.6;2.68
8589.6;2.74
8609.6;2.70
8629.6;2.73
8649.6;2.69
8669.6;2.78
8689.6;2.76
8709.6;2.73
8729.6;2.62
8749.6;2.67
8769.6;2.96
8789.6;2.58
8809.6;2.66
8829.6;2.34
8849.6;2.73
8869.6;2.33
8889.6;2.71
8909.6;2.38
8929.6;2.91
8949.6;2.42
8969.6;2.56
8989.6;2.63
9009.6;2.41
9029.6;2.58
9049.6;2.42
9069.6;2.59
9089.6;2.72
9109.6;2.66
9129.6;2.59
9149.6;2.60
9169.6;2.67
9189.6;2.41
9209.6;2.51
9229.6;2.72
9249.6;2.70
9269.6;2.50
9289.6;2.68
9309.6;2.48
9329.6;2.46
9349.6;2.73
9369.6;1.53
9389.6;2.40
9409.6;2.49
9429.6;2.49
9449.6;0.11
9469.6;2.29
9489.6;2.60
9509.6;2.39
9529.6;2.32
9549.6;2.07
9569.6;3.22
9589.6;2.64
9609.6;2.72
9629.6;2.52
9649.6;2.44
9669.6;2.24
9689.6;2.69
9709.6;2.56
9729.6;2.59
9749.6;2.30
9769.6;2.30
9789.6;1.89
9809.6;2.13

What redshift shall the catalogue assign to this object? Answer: 0.261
